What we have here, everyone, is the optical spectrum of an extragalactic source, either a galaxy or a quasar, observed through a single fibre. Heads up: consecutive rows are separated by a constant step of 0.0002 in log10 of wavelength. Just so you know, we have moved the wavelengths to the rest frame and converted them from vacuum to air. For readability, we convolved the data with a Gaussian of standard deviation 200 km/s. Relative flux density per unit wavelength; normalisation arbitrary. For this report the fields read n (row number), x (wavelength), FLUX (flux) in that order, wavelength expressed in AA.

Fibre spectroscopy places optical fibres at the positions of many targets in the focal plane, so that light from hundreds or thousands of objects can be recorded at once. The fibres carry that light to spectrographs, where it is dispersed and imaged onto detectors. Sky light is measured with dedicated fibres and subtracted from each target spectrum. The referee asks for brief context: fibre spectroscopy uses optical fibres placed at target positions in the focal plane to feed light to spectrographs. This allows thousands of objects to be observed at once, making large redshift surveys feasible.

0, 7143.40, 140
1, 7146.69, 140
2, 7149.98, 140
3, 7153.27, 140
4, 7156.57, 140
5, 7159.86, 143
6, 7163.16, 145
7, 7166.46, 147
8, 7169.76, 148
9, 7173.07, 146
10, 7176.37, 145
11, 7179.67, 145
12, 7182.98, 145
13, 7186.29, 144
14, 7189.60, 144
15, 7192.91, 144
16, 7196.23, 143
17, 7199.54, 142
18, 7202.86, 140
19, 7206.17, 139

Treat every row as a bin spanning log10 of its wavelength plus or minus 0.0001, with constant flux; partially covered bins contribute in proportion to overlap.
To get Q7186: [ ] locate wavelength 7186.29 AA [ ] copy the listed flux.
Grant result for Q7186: 144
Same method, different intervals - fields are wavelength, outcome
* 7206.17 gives 139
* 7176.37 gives 145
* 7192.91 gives 144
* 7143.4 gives 140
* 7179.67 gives 145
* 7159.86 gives 143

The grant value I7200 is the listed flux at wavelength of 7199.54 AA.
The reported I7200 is 142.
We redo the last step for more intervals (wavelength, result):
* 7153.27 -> 140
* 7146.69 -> 140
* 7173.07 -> 146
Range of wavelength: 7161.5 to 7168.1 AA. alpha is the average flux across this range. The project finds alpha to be 146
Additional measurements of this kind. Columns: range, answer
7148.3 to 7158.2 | 140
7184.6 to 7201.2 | 143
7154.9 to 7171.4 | 145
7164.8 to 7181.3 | 146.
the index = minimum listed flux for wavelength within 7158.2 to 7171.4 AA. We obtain 143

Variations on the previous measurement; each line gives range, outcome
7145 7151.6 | 140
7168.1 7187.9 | 144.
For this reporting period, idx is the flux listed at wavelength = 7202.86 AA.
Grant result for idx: 140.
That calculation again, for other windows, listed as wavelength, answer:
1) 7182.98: 145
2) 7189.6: 144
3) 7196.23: 143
